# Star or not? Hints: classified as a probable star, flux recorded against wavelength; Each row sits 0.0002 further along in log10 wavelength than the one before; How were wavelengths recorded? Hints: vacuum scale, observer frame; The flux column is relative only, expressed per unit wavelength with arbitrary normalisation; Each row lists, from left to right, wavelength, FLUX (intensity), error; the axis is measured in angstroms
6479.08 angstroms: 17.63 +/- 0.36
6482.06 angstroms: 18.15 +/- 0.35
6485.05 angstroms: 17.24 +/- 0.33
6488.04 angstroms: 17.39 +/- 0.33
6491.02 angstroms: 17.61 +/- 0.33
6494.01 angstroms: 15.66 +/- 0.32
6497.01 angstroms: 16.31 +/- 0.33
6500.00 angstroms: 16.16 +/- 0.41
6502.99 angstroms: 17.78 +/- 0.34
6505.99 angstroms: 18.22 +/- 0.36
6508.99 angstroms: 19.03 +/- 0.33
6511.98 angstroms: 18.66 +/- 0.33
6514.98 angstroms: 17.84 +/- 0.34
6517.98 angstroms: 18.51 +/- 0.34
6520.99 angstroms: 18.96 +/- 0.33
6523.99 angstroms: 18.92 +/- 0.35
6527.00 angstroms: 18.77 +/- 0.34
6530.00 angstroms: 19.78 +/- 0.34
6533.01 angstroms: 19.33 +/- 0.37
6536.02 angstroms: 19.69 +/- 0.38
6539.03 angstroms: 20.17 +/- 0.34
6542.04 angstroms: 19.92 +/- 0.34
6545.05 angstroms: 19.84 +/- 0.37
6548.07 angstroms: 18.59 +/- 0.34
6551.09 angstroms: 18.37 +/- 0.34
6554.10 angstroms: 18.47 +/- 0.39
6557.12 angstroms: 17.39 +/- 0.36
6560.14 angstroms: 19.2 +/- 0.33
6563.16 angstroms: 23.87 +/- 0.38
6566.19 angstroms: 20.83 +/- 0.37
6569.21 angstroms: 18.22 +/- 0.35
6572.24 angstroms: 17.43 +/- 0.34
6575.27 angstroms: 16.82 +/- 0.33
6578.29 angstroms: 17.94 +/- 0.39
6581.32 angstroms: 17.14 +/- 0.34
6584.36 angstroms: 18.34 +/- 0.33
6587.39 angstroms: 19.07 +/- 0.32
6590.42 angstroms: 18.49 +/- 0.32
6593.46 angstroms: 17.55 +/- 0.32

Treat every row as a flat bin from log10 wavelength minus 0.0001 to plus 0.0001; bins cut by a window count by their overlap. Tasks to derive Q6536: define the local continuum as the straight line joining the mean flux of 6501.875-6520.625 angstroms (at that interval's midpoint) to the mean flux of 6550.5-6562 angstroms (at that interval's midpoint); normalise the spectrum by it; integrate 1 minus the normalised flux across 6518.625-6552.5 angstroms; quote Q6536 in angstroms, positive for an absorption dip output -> -1.50 angstroms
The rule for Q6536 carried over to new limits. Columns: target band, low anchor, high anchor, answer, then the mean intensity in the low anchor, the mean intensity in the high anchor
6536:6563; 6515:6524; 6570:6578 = -2.0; 18.6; 17.4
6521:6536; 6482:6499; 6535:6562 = -0.7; 16.9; 19.1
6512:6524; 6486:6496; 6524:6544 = 0.0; 16.9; 19.6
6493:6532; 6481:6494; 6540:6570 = 0.2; 17.4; 19.5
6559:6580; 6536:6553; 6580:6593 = -0.5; 19.4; 18.2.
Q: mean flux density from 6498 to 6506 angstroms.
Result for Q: 17.2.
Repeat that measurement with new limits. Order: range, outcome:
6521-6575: 19.3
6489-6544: 18.4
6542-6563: 19.1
